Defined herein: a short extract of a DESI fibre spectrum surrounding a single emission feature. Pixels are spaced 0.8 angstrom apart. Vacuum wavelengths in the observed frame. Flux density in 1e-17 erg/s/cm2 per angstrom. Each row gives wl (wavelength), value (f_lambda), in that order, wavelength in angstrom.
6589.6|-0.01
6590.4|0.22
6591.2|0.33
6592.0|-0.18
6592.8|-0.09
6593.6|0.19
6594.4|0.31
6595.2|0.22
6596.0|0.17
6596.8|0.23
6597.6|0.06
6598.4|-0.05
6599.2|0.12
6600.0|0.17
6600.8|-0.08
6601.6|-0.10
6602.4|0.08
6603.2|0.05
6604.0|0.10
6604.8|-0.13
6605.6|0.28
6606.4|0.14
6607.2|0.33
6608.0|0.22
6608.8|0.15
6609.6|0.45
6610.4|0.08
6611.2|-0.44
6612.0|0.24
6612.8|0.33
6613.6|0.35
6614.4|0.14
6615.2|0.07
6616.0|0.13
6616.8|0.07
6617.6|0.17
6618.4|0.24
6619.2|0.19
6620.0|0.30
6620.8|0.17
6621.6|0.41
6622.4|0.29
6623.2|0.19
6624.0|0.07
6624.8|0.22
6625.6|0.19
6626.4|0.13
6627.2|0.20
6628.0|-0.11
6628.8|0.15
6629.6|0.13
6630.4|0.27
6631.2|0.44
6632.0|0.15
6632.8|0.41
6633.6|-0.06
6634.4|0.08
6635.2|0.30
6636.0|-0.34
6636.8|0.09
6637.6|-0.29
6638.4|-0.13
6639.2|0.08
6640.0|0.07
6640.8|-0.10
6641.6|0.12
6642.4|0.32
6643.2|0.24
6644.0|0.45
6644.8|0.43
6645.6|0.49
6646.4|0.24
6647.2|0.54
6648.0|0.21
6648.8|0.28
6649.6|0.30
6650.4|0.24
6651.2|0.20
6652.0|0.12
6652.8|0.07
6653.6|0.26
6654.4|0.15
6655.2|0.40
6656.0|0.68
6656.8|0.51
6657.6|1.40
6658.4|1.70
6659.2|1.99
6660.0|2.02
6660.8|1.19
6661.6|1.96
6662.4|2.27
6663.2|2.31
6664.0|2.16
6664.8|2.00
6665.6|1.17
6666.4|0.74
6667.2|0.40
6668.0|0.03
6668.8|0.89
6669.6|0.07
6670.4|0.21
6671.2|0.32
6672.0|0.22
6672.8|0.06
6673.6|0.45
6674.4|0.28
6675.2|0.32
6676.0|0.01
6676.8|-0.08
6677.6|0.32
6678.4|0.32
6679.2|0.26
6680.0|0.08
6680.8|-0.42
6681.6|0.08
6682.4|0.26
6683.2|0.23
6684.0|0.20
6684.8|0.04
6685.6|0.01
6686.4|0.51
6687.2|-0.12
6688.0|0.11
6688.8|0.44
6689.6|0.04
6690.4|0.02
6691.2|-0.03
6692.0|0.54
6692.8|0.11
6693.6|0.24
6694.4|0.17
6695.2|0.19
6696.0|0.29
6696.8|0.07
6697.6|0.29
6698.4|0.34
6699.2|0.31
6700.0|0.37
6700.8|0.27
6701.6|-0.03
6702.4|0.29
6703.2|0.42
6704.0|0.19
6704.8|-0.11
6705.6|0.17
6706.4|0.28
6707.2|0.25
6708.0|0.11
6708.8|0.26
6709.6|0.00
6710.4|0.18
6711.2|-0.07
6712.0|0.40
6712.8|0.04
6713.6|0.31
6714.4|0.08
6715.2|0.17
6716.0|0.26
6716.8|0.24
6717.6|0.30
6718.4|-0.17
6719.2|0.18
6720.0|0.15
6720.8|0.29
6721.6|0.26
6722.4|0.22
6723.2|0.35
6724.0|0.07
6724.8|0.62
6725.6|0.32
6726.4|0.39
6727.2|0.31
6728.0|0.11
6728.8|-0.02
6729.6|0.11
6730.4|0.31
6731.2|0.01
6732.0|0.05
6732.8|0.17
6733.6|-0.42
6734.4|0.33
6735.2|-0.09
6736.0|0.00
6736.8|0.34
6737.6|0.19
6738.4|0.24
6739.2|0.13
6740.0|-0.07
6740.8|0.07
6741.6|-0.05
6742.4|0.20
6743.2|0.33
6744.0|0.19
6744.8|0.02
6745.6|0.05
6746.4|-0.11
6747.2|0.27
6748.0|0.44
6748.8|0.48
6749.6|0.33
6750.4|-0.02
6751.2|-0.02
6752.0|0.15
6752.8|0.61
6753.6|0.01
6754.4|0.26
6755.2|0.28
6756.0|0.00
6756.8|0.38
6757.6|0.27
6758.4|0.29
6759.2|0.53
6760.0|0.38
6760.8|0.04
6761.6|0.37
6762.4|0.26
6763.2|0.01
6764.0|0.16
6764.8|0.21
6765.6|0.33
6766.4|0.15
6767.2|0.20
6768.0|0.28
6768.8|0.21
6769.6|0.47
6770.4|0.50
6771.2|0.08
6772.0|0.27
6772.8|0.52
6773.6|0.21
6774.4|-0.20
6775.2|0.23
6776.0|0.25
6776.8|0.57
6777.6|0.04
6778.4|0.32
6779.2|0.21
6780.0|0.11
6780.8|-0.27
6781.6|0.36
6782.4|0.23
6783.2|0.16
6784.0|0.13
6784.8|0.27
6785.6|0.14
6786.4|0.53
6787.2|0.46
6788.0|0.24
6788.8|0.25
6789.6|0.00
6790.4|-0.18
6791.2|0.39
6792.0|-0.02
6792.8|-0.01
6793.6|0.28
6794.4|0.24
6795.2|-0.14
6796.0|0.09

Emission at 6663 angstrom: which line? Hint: [O II] 3727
